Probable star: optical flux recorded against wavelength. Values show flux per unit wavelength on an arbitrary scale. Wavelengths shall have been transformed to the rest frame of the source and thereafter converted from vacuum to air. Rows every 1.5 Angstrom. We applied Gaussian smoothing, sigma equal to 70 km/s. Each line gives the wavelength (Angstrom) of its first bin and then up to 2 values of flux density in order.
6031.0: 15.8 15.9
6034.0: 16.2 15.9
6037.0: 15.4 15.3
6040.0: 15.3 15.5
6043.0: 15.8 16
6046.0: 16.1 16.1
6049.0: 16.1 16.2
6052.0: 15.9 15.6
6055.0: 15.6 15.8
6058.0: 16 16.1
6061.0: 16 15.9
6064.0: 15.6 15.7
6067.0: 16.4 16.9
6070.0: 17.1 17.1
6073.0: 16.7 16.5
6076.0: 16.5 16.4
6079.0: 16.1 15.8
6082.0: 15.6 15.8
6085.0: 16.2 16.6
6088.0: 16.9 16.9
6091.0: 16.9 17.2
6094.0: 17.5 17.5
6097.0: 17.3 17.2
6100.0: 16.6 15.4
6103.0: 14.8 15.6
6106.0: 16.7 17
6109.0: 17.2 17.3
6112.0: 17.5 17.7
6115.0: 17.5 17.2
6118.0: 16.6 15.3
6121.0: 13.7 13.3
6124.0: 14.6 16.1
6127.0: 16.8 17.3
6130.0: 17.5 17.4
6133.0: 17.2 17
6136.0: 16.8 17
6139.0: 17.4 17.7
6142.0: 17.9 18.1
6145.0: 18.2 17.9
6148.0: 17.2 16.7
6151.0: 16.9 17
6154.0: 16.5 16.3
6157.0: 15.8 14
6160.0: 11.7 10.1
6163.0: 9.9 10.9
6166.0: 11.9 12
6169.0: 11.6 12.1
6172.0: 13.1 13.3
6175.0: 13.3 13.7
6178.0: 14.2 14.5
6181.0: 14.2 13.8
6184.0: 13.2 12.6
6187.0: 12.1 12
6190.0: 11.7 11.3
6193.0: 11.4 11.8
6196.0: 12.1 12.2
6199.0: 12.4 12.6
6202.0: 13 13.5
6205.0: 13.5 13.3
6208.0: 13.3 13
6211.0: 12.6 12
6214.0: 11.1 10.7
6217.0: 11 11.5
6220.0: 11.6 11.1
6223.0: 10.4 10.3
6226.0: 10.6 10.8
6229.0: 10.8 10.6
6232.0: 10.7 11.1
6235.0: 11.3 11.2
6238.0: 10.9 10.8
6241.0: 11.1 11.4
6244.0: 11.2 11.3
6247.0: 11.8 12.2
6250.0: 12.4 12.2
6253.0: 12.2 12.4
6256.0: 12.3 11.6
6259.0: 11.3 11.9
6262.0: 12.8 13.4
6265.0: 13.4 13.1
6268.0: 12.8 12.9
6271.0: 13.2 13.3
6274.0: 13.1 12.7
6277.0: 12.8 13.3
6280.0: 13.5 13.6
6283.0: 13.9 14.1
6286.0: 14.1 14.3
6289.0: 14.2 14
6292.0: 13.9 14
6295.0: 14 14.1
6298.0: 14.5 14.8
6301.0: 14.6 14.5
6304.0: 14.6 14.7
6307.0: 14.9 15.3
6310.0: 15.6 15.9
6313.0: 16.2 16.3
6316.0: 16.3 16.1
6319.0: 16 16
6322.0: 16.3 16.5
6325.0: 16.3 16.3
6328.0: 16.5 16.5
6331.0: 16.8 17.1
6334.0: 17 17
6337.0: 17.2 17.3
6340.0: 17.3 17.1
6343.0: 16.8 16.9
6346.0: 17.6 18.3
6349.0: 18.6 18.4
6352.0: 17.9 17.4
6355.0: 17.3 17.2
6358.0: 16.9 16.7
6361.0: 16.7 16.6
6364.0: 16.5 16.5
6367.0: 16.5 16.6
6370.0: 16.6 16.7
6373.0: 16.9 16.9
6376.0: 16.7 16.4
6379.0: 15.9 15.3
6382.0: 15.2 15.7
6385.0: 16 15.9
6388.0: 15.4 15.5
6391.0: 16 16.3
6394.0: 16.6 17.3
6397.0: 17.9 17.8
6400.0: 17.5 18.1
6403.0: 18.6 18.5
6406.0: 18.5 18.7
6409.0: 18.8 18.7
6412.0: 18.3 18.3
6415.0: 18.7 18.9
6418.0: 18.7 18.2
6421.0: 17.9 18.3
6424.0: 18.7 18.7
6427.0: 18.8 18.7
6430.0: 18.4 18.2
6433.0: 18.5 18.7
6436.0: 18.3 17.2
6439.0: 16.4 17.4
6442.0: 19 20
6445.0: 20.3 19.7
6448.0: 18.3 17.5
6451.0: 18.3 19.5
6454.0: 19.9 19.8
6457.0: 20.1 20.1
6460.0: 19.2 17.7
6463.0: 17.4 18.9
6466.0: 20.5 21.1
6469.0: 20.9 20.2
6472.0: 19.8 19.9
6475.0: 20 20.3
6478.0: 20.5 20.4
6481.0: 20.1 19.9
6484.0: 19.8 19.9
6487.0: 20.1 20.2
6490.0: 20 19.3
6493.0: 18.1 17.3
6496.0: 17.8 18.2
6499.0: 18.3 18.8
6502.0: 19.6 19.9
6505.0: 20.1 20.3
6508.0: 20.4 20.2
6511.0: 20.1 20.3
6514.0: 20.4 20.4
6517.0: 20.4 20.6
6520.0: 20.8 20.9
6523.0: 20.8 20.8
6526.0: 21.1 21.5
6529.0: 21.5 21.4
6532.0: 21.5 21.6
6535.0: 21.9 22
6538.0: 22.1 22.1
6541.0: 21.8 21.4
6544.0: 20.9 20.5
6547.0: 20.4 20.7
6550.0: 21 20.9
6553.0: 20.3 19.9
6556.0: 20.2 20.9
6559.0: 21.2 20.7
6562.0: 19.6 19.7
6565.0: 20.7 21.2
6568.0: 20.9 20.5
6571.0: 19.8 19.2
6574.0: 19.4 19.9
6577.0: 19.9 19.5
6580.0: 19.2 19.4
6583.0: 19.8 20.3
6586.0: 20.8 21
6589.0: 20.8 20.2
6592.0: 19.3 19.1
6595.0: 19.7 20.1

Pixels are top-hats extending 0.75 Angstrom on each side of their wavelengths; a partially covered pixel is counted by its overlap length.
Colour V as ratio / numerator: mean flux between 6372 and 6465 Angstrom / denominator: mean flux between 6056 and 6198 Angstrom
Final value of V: 1.16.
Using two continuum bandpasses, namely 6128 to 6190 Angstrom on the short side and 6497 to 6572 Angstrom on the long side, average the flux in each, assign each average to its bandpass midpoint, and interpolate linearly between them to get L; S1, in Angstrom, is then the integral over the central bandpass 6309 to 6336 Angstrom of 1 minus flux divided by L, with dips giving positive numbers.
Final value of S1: 1.5 Angstrom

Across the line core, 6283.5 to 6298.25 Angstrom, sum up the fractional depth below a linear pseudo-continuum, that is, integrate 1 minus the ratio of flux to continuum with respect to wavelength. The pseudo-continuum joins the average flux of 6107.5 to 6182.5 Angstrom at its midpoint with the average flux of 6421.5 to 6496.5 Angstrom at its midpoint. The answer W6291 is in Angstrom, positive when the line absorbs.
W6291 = 2.6 Angstrom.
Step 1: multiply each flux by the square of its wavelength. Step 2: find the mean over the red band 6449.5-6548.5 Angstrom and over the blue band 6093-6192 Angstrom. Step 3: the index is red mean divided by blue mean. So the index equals 1.5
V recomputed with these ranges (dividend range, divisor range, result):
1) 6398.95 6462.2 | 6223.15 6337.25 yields 1.37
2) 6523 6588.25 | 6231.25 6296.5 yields 1.64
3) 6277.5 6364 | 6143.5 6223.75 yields 1.21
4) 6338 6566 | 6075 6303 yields 1.35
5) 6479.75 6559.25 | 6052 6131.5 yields 1.24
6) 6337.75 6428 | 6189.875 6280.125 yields 1.44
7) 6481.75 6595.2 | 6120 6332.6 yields 1.48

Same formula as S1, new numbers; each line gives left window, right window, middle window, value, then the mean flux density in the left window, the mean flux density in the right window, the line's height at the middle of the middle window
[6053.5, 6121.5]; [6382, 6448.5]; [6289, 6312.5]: 3.8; 16.4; 17.9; 17.4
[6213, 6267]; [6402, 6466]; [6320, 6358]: -4.9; 11.5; 18.7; 15.2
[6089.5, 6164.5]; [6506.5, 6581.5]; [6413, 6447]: 1.7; 16.3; 20.7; 19.5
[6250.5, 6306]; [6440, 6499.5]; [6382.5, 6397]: 0.6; 13.4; 19.4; 16.9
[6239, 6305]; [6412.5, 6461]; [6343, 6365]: -2.0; 13.1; 18.7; 15.9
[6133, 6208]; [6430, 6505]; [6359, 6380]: 1.1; 14.1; 19.2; 17.5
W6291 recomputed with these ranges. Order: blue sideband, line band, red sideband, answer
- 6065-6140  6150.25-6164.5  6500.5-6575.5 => 2.50 Angstrom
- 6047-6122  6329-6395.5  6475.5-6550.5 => 7.75 Angstrom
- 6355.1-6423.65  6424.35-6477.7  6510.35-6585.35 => -1.63 Angstrom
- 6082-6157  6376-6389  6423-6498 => 1.98 Angstrom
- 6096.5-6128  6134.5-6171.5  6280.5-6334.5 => 2.22 Angstrom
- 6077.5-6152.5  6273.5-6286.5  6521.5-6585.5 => 3.39 Angstrom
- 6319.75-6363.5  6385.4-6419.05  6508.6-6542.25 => 1.33 Angstrom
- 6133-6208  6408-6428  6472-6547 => 0.10 Angstrom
